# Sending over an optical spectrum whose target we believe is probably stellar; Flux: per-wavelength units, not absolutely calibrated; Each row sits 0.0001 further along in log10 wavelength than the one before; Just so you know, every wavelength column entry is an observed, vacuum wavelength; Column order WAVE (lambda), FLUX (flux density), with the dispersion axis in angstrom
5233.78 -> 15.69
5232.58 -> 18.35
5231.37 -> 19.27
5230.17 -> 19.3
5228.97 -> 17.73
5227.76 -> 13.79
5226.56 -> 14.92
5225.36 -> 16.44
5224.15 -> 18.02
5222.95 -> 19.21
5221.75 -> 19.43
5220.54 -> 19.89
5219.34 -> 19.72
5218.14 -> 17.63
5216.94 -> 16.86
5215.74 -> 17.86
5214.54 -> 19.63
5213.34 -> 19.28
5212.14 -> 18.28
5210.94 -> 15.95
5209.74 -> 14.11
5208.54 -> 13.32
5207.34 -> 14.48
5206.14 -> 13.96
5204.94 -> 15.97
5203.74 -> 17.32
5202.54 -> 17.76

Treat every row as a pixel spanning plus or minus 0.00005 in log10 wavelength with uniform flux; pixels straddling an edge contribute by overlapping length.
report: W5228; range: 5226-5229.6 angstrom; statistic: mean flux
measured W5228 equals 15.5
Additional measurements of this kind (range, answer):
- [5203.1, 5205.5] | 16.6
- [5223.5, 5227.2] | 16.5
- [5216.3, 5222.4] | 18.7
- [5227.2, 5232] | 17.5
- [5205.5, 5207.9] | 14.2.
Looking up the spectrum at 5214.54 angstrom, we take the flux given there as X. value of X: 19.63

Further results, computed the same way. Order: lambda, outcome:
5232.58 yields 18.35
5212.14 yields 18.28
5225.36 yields 16.44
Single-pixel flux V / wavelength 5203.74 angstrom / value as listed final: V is 17.32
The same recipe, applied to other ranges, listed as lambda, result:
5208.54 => 13.32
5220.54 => 19.89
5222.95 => 19.21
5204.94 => 15.97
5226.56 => 14.92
